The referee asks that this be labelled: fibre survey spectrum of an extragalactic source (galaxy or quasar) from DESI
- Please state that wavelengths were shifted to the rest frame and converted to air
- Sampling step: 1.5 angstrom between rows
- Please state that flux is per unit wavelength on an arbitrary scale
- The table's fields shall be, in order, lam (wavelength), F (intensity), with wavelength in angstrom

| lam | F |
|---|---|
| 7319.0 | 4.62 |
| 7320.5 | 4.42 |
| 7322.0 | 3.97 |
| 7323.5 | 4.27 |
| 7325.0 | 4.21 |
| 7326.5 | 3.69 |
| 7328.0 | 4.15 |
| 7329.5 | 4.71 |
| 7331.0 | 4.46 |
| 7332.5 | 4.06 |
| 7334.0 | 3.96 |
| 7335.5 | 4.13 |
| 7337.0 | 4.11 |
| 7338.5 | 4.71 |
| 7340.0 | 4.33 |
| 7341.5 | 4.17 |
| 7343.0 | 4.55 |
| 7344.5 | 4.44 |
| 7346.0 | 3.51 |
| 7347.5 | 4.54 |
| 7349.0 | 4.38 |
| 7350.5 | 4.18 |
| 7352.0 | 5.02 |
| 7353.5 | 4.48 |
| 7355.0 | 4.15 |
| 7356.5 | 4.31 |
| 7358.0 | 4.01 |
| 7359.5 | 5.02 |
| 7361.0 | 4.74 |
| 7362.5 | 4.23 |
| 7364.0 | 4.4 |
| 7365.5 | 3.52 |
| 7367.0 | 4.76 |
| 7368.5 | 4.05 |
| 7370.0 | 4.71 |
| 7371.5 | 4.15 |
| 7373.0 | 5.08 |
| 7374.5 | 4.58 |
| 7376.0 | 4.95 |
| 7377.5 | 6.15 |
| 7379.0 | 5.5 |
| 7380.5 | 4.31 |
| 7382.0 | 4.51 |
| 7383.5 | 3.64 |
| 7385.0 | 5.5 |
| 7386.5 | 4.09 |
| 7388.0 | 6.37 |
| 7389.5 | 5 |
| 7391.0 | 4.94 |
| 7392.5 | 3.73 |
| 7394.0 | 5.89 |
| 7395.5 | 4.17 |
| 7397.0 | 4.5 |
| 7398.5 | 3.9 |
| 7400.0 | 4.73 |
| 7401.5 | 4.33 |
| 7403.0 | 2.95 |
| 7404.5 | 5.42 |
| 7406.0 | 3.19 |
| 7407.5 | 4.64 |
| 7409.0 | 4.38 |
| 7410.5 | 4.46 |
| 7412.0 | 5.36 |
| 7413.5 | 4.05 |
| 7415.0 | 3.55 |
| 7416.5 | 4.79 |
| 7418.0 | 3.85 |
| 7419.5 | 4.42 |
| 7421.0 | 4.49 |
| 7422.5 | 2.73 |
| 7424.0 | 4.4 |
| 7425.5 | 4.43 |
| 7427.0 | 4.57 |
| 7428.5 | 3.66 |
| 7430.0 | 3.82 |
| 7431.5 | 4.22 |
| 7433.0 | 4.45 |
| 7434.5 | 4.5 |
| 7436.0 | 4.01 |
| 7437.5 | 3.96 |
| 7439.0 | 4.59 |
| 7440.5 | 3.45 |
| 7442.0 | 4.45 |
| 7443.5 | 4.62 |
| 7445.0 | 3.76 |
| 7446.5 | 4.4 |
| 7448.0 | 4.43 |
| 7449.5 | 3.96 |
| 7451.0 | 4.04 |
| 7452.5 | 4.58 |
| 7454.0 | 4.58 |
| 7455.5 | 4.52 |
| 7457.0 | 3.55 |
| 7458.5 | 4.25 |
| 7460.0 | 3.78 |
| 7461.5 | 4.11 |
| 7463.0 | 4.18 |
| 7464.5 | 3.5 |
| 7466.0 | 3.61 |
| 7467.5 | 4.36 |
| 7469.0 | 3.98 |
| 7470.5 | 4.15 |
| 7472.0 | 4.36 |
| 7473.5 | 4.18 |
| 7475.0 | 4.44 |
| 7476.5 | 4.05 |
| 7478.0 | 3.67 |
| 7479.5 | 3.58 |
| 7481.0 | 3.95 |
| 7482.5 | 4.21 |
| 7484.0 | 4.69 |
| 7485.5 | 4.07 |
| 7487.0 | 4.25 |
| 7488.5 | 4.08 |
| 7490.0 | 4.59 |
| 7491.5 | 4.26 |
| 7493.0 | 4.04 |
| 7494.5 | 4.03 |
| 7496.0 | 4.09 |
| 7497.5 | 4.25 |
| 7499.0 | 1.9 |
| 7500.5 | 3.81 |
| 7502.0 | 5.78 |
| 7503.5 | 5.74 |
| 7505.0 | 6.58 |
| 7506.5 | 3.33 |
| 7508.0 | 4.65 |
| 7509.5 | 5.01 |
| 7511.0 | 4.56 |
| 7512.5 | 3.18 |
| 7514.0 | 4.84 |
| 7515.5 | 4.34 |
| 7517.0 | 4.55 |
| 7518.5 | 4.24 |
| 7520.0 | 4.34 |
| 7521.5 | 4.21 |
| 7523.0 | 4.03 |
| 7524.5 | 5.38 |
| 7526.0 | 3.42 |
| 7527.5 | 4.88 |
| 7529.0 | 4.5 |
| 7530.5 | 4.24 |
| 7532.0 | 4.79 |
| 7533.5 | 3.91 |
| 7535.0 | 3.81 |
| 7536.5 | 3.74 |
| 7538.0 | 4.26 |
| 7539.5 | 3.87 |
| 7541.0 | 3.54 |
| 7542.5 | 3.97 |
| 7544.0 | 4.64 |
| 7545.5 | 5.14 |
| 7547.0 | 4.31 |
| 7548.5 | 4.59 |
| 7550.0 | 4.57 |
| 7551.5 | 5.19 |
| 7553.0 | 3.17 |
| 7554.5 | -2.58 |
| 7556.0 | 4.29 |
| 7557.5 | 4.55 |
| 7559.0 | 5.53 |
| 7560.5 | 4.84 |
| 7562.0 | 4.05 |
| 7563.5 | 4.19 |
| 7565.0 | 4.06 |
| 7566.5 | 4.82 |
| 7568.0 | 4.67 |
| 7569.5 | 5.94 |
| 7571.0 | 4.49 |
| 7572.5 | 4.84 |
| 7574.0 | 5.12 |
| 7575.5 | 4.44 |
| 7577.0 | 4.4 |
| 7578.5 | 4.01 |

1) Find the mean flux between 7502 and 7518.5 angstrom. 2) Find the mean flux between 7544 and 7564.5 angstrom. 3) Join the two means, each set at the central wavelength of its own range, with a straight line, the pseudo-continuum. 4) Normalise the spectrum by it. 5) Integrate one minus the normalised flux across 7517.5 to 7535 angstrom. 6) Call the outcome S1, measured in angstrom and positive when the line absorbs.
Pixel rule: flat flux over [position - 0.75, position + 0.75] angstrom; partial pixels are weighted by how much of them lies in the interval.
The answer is 0.5 angstrom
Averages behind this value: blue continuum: 4.71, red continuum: 4.01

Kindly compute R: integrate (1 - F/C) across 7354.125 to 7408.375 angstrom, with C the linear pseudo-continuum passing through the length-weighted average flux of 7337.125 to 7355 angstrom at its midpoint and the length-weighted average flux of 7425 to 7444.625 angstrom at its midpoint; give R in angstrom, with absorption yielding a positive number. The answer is -3.2 angstrom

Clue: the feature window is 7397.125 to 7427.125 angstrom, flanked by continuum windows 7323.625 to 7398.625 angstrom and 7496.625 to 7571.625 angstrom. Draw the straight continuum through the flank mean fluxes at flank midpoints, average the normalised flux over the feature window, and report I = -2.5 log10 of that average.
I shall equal 0.05 mag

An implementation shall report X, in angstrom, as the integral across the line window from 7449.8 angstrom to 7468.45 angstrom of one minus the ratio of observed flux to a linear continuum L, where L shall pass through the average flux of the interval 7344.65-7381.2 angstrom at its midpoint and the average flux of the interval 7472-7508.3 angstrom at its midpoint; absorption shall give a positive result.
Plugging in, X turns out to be 1.0 angstrom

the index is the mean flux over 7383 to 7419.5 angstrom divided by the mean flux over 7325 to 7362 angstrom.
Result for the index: 1.0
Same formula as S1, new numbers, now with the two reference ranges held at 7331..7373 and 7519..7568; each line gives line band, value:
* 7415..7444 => 0.7 angstrom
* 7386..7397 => -1.5 angstrom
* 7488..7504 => -0.1 angstrom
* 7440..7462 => 0.3 angstrom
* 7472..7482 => 0.5 angstrom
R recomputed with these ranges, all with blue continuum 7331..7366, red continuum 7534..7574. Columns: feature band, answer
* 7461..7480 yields 1.0 angstrom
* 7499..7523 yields -1.7 angstrom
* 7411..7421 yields -0.2 angstrom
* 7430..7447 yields 0.2 angstrom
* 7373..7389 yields -2.5 angstrom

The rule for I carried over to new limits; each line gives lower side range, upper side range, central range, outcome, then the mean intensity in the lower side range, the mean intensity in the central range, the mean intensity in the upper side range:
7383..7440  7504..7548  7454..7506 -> 0.04 mag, 4.36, 4.2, 4.36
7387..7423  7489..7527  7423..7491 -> 0.06 mag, 4.42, 4.15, 4.37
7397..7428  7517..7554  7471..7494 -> 0.02 mag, 4.23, 4.16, 4.24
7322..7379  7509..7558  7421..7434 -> 0.05 mag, 4.41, 4.07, 4.1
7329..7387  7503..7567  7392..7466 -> 0.04 mag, 4.46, 4.21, 4.25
